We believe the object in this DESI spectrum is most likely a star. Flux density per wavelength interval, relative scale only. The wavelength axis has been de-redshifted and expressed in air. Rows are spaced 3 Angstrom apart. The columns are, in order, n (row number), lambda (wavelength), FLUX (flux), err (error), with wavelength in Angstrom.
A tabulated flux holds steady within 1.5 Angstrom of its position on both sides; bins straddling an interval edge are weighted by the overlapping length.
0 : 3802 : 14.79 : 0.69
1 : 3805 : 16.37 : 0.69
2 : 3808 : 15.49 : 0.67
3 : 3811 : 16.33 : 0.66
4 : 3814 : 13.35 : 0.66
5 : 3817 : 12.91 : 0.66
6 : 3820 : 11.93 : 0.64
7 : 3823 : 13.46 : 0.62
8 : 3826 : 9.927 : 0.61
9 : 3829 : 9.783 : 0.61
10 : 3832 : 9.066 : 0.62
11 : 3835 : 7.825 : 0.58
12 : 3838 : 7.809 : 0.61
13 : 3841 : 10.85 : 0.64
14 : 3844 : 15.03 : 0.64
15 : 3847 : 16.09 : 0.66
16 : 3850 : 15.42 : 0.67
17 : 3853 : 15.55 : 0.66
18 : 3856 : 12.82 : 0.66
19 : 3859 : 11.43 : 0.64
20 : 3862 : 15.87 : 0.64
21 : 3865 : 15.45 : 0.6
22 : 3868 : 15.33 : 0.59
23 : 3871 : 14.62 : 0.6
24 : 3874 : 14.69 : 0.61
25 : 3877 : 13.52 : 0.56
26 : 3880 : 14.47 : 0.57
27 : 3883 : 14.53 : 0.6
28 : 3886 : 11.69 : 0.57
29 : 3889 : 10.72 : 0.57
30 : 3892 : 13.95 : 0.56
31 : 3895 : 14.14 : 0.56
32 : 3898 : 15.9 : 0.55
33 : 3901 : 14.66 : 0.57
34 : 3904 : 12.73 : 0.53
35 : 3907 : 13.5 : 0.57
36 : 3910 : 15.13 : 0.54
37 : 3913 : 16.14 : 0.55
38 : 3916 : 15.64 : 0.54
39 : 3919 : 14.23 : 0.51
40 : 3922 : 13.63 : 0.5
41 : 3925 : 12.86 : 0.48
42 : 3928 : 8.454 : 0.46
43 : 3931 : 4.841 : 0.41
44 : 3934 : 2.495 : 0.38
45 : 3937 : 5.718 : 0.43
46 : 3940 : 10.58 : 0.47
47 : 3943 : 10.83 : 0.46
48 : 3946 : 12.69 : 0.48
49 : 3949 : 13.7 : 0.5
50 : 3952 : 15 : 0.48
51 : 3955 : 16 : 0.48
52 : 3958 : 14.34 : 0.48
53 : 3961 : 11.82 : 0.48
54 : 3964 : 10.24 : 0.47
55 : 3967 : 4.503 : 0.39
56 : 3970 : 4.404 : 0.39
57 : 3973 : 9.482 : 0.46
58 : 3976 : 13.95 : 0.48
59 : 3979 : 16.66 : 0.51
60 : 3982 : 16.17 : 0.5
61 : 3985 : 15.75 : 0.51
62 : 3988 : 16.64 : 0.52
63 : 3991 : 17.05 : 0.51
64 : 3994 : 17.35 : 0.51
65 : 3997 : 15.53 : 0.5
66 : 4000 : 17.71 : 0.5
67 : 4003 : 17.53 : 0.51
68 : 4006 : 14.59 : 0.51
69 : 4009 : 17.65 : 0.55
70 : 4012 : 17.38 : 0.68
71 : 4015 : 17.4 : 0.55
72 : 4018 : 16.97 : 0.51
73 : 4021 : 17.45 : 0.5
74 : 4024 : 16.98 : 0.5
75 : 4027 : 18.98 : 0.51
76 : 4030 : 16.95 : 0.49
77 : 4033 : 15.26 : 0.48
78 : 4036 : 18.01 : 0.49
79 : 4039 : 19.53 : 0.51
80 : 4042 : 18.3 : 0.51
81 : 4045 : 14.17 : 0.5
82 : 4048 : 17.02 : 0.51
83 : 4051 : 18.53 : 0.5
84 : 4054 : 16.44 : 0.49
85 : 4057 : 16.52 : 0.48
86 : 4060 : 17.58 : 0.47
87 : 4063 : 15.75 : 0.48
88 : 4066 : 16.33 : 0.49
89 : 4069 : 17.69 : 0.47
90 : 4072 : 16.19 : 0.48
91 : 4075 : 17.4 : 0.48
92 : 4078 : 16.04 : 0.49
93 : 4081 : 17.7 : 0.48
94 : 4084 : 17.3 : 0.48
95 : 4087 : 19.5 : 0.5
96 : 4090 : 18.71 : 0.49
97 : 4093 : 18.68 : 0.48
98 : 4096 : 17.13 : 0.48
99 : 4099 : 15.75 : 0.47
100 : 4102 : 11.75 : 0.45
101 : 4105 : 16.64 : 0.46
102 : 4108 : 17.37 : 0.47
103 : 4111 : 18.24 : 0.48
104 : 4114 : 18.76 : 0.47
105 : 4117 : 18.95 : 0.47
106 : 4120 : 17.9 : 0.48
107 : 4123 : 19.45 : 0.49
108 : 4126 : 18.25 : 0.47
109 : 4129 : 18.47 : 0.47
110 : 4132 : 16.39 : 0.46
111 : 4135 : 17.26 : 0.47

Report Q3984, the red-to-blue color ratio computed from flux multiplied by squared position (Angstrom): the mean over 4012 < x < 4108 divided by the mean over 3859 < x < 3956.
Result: 1.43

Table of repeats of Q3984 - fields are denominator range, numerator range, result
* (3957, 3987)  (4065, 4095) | 1.57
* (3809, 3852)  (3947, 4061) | 1.39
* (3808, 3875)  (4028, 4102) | 1.47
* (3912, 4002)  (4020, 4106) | 1.44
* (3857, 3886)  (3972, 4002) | 1.17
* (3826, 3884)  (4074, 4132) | 1.52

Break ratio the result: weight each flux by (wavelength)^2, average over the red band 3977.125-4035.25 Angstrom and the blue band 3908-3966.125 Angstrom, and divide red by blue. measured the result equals 1.5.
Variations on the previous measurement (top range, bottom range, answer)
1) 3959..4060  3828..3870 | 1.32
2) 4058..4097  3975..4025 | 1.08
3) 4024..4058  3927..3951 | 2.06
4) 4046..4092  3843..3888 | 1.33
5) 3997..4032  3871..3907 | 1.33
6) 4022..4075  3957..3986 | 1.53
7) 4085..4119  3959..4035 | 1.22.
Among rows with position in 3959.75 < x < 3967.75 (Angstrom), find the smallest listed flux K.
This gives 4.503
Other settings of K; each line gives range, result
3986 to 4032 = 14.59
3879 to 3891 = 10.72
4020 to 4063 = 14.17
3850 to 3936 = 2.495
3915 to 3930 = 8.454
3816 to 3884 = 7.809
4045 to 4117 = 11.75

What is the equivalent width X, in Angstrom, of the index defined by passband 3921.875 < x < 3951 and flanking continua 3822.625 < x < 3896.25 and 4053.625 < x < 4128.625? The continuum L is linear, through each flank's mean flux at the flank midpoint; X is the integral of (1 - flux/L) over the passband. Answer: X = 9.97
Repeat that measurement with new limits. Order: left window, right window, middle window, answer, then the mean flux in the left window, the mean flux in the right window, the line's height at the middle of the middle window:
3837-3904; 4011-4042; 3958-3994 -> 8.1 Angstrom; 13.9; 17.5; 16.3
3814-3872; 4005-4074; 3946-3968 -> 4.0 Angstrom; 12.7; 17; 15.2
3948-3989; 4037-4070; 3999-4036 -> -4.6 Angstrom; 12.7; 17.1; 15.2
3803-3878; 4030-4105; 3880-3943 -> 9.9 Angstrom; 13.2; 17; 14.4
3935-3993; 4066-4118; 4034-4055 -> -2.7 Angstrom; 12.4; 17.2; 15.4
